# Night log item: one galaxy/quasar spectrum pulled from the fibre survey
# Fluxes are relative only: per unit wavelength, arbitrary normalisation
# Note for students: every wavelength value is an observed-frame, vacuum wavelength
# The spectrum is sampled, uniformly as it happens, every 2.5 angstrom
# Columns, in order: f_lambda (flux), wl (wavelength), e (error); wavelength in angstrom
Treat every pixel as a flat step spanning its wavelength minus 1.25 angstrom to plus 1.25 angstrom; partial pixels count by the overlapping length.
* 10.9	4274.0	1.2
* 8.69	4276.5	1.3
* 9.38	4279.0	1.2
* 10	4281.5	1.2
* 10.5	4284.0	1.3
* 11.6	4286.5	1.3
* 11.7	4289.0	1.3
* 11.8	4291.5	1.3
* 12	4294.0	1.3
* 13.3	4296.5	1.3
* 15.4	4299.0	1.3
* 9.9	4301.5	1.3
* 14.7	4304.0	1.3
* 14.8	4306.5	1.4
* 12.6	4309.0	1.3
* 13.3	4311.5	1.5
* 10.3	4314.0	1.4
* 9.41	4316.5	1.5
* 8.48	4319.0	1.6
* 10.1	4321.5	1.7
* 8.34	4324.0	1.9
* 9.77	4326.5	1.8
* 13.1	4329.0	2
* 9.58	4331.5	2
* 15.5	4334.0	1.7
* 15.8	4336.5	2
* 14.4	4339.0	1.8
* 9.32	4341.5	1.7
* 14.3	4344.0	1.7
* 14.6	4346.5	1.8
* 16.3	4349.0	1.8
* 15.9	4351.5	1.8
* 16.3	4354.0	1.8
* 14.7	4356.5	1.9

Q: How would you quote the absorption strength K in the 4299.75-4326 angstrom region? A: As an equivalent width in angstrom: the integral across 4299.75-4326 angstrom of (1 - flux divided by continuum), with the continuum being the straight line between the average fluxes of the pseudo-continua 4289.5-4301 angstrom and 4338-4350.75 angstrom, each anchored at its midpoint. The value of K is 3.9 angstrom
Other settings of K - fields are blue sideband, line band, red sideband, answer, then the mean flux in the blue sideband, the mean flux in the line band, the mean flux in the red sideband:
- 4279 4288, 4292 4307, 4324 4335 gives -3.2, 10.5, 13.2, 11.5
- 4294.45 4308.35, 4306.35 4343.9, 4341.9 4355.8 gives 6.9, 13.5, 11.6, 15.1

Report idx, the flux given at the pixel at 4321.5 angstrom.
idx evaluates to 10.1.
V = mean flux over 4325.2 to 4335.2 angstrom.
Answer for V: 12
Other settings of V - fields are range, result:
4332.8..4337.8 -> 15.6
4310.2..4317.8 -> 11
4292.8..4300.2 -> 13.6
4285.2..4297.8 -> 12.1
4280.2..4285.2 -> 10.2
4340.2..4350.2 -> 13.6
